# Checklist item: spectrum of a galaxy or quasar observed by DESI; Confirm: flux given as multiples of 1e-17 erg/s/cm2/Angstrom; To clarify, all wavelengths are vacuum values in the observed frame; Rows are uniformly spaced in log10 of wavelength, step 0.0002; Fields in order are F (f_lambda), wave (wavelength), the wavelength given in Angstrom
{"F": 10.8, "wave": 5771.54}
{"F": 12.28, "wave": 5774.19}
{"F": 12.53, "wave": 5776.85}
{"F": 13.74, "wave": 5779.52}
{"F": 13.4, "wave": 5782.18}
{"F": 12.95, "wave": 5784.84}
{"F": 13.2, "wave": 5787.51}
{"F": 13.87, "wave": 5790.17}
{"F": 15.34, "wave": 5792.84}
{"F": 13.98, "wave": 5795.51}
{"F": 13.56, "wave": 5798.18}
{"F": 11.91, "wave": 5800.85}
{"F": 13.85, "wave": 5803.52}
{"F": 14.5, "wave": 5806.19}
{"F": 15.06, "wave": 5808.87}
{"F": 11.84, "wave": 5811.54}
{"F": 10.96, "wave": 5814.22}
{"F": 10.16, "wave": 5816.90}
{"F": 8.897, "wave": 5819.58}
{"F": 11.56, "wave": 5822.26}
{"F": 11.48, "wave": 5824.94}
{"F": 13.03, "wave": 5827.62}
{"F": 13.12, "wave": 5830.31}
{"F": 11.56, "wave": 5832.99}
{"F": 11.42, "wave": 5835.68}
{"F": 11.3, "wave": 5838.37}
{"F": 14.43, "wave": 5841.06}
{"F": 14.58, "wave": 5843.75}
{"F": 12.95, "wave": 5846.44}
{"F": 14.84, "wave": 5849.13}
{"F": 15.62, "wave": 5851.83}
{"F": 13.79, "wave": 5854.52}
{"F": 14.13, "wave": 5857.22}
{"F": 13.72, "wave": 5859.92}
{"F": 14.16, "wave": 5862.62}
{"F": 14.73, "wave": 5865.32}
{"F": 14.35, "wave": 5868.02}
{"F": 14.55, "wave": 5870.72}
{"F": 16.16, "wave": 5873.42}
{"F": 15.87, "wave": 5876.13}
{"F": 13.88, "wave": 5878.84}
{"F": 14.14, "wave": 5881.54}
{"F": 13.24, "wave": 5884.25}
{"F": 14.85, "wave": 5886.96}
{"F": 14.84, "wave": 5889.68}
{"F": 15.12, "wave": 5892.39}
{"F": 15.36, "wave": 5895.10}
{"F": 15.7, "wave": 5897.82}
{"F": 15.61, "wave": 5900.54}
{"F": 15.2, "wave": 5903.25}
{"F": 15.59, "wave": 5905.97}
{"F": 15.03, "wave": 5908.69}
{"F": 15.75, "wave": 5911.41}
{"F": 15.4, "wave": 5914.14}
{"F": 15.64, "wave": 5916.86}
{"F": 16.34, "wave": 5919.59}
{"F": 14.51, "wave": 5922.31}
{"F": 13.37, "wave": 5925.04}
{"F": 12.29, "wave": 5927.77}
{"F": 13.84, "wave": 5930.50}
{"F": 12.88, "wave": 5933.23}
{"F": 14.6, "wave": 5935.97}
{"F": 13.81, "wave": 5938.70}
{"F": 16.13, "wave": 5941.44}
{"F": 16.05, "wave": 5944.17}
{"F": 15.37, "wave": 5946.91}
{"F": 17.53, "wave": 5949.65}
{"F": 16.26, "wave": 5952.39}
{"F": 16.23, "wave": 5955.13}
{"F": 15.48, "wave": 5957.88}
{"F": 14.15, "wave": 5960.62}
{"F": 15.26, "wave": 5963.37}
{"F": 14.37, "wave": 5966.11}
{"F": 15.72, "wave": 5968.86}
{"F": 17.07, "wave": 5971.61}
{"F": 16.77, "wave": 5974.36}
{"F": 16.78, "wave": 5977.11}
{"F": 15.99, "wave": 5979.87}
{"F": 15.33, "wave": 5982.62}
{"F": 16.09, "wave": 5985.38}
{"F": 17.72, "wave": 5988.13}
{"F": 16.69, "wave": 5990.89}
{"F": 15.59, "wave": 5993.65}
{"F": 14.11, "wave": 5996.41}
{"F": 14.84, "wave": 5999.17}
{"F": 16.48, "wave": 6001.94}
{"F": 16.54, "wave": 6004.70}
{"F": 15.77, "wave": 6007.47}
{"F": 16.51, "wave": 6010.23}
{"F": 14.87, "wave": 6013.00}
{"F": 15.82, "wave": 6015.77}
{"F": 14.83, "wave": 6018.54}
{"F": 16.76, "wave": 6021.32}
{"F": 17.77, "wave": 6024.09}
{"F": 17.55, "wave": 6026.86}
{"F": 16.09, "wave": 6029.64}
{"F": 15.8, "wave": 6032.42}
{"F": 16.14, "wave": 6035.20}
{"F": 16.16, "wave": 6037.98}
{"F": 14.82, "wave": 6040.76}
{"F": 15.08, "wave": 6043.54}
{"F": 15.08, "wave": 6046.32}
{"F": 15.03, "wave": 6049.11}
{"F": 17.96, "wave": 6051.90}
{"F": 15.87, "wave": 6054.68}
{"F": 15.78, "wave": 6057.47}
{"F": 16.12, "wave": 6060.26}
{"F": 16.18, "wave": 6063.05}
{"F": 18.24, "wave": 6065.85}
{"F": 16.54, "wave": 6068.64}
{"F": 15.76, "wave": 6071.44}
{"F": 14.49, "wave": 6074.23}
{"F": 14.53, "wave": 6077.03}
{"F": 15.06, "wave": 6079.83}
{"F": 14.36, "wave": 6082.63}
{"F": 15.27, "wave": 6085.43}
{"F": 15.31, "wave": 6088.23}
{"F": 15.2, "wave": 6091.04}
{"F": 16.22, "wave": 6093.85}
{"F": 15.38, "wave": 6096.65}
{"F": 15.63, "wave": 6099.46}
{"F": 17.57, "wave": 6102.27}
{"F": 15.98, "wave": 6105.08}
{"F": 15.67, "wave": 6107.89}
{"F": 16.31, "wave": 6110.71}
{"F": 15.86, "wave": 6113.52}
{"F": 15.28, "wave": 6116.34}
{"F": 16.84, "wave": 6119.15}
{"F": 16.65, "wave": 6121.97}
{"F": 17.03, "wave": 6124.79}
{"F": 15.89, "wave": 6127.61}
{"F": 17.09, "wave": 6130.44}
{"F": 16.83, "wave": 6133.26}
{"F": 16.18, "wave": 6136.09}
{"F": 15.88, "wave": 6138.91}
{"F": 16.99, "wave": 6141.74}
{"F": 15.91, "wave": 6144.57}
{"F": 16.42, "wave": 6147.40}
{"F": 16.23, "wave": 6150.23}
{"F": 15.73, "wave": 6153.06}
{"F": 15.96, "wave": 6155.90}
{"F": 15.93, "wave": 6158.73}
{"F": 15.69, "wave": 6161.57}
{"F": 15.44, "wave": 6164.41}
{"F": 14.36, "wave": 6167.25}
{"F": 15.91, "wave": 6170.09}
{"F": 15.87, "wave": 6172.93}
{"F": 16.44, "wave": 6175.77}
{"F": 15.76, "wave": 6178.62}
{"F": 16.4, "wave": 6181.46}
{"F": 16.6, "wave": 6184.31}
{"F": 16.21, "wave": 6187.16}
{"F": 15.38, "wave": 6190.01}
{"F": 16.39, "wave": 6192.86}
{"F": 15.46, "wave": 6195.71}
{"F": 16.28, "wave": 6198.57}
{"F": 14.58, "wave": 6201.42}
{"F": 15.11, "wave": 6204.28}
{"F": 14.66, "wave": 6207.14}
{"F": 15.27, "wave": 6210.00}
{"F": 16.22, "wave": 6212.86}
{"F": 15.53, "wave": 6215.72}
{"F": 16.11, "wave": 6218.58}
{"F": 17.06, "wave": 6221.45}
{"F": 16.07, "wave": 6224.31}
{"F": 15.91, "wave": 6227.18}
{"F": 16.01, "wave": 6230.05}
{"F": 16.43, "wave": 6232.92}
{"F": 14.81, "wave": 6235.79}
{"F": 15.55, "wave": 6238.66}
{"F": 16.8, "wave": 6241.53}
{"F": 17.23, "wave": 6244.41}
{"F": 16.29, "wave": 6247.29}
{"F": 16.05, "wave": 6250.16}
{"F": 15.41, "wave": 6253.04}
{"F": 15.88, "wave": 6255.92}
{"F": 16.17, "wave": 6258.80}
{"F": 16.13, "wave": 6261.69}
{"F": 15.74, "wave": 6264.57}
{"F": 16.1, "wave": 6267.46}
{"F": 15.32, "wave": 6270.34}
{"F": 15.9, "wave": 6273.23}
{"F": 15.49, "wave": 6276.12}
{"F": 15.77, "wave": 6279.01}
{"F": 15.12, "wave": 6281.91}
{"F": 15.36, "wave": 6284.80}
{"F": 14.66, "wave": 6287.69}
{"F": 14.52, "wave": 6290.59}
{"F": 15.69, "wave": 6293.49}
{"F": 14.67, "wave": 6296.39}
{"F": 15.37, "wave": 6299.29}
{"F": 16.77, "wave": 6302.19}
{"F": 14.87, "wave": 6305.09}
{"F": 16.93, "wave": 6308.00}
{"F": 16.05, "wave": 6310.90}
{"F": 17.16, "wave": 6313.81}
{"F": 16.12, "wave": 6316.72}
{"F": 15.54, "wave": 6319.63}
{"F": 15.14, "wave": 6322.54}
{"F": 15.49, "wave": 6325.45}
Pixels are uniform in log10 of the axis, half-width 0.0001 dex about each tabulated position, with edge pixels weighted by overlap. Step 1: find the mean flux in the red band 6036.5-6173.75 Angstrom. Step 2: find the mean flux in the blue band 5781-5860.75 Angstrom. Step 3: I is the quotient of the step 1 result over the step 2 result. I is 1.2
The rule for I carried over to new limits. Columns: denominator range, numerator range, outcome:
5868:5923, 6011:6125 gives 1.05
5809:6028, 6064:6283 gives 1.08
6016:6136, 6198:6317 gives 0.99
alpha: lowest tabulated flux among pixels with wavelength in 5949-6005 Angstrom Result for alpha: 14.11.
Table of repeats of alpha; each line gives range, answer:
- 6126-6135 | 15.89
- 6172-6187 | 15.76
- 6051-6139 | 14.36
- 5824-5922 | 11.3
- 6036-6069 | 14.82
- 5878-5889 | 13.24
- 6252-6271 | 15.32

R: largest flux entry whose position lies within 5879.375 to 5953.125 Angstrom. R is 17.53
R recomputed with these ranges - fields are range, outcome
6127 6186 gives 17.09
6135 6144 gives 16.99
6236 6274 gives 17.23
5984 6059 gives 17.96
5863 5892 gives 16.16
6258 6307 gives 16.77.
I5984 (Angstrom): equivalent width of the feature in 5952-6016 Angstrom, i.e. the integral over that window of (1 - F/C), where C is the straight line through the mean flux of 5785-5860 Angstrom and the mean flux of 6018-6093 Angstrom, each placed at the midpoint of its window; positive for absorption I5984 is -3.7 Angstrom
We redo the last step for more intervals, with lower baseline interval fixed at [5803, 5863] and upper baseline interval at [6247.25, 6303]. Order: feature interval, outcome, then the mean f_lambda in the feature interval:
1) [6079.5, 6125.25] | -4.16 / 15.9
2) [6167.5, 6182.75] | -0.98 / 15.9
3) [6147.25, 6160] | -1.01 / 16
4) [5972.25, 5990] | -3.47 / 16.5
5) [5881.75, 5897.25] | -1.72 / 14.7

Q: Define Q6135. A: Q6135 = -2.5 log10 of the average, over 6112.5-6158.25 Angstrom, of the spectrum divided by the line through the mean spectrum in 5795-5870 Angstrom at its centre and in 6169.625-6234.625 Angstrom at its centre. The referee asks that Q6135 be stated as -0.06 mag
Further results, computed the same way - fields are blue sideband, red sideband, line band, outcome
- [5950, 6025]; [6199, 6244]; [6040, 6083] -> 0.01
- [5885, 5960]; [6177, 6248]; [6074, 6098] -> 0.03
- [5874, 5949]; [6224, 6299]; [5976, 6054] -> -0.06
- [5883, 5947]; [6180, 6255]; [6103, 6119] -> -0.03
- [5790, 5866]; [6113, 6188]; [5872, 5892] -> -0.09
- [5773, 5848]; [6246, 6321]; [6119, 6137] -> -0.13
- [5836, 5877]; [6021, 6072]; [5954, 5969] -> 0.02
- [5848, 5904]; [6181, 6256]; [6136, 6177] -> -0.02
